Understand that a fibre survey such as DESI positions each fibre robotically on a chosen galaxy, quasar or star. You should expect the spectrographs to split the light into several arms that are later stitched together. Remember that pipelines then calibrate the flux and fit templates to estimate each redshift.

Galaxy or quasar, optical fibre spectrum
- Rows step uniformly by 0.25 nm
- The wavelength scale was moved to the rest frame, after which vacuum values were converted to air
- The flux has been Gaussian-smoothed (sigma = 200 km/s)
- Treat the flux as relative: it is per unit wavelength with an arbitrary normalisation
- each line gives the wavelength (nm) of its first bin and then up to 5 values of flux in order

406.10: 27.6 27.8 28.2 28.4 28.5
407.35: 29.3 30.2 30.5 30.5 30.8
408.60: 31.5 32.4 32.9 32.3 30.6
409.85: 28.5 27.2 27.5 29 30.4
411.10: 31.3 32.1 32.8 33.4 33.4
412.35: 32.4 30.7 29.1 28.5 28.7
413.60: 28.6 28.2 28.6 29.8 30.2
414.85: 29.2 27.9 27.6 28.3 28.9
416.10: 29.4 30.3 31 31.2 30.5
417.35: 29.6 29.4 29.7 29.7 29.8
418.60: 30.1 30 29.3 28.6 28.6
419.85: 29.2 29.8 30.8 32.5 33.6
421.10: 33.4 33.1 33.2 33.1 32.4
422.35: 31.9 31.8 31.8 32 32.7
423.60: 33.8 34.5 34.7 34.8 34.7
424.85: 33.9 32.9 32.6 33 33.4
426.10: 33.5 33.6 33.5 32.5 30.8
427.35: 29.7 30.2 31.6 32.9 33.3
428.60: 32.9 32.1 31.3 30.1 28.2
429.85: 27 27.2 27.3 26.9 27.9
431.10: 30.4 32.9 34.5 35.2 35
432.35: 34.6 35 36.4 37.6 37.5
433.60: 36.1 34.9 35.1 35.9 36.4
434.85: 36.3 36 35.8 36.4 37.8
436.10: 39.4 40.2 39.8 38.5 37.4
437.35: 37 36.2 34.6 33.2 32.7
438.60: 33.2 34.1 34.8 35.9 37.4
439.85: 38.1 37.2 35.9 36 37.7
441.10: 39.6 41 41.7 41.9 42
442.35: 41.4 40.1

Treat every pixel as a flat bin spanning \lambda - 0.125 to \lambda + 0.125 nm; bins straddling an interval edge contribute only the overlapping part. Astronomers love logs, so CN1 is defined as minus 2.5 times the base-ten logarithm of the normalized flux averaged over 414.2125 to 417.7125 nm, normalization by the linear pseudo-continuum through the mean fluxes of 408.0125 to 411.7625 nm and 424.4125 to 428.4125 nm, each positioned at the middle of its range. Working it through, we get 0.07 mag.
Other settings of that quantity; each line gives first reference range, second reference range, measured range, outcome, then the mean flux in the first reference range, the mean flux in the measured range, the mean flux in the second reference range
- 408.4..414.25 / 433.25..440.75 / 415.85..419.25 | 0.07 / 30.4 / 29.9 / 36.3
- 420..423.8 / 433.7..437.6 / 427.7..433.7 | 0.10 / 32.5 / 32.2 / 37.1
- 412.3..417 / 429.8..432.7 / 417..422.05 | -0.03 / 29.4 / 30.7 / 31.2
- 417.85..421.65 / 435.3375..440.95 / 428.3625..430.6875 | 0.15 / 30.7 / 29.5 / 36.5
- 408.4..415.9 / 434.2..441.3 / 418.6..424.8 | 0.02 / 30.1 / 32.1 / 36.6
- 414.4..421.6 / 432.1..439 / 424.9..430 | 0.05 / 30.1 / 31.8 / 36.2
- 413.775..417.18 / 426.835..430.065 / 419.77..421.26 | -0.06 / 29.4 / 31.7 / 30.8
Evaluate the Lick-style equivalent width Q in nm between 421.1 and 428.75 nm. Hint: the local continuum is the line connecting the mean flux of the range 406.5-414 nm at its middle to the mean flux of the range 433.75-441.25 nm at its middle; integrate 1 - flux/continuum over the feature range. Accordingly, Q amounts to 0.17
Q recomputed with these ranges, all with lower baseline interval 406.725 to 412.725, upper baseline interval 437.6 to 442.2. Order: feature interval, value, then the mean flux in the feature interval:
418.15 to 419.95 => 0.18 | 29.4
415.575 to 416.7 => 0.08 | 29.7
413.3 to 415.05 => 0.14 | 29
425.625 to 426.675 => 0.02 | 33.5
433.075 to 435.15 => -0.02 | 36.1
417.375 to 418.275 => 0.08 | 29.6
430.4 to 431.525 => 0.18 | 29.6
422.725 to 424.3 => 0.01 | 33.3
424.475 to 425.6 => 0.01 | 33.5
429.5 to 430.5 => 0.22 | 27.4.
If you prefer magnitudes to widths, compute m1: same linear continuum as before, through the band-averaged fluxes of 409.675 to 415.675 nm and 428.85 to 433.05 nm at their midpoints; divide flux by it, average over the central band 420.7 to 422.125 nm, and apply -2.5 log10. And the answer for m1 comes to -0.09 mag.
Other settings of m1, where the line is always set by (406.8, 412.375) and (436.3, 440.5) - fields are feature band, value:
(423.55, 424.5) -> -0.034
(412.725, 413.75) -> 0.097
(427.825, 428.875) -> 0.051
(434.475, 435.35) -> -0.020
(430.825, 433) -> 0.035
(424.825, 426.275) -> 0.018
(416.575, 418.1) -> 0.071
